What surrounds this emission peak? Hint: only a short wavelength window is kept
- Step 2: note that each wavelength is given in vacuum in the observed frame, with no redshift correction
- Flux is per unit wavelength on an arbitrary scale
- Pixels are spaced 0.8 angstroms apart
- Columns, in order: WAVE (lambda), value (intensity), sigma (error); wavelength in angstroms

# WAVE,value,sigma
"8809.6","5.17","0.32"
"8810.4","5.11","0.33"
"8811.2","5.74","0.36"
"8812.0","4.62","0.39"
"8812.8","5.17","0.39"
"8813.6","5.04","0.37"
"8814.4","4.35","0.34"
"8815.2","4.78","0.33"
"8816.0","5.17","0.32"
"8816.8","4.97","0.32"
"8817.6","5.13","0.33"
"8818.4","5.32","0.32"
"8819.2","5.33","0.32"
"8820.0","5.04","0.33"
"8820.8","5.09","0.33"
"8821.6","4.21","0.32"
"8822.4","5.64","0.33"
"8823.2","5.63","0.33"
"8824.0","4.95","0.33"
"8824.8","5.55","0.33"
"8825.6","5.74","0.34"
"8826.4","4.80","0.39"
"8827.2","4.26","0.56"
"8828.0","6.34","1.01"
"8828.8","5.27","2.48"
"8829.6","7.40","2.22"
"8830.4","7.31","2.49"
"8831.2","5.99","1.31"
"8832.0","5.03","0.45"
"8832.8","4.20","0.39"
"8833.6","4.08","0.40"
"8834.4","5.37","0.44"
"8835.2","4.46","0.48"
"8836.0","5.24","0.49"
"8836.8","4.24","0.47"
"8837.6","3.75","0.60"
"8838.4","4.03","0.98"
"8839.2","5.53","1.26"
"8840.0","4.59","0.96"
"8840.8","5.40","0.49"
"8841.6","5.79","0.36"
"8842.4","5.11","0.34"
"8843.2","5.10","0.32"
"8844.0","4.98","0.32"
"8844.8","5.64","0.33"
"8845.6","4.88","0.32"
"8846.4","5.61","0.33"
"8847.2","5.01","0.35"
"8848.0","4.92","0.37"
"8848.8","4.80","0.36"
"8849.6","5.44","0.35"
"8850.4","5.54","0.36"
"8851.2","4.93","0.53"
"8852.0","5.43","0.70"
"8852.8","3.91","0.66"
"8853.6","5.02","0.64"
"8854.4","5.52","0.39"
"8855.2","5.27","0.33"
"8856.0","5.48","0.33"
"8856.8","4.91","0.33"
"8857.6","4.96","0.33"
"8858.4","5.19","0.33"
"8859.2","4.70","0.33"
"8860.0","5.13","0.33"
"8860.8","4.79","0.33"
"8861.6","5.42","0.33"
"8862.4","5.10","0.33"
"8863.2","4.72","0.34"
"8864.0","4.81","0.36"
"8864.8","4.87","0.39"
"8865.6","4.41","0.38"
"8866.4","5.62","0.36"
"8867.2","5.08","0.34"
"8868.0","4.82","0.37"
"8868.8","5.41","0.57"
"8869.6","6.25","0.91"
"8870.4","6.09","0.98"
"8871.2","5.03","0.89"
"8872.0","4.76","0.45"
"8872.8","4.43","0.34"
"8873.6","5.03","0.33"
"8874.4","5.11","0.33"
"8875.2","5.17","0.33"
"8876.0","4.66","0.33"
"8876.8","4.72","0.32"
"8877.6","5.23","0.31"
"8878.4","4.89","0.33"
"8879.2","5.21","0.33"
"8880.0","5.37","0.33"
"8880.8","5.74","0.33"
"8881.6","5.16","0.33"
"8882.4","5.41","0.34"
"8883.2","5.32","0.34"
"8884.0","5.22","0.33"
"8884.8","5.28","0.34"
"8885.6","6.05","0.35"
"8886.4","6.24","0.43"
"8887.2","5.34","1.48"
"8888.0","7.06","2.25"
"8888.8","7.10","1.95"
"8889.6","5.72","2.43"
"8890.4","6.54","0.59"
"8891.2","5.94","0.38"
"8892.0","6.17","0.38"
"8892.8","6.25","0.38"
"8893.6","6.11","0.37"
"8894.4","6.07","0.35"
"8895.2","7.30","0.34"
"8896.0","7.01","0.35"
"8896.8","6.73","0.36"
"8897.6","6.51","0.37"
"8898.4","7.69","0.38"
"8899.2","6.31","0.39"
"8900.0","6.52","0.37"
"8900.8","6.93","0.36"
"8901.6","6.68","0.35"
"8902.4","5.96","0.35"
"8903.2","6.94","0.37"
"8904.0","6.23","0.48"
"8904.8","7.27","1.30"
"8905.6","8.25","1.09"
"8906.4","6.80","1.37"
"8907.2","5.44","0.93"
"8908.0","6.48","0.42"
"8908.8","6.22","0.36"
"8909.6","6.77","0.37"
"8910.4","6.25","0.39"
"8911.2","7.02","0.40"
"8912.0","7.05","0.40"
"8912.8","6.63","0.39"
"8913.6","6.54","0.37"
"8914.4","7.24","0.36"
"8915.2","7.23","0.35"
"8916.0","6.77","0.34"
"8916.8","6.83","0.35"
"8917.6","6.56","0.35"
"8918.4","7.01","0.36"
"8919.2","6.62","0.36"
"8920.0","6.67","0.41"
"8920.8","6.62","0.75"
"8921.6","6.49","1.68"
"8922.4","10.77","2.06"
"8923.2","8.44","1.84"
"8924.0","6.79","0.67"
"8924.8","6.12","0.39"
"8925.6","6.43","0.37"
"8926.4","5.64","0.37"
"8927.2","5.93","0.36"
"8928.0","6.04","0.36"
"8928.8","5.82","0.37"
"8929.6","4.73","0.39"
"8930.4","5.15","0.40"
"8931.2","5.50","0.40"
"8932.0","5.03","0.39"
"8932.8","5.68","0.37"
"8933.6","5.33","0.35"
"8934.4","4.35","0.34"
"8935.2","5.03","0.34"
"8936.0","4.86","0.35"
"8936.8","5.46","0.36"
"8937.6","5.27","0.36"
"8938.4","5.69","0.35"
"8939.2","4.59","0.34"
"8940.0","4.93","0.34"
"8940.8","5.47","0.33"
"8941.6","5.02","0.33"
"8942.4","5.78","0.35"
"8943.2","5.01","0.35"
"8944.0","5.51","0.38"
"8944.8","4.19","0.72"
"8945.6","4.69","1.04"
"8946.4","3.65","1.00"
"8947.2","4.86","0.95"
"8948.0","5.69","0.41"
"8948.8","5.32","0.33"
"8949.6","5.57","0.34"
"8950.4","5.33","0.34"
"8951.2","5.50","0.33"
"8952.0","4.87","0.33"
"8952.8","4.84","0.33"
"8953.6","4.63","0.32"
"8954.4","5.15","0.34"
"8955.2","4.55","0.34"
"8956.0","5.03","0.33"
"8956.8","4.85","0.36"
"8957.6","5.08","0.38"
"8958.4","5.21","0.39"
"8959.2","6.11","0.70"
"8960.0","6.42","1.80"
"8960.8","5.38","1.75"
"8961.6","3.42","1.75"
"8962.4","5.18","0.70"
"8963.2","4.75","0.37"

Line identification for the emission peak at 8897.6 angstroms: [S II]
